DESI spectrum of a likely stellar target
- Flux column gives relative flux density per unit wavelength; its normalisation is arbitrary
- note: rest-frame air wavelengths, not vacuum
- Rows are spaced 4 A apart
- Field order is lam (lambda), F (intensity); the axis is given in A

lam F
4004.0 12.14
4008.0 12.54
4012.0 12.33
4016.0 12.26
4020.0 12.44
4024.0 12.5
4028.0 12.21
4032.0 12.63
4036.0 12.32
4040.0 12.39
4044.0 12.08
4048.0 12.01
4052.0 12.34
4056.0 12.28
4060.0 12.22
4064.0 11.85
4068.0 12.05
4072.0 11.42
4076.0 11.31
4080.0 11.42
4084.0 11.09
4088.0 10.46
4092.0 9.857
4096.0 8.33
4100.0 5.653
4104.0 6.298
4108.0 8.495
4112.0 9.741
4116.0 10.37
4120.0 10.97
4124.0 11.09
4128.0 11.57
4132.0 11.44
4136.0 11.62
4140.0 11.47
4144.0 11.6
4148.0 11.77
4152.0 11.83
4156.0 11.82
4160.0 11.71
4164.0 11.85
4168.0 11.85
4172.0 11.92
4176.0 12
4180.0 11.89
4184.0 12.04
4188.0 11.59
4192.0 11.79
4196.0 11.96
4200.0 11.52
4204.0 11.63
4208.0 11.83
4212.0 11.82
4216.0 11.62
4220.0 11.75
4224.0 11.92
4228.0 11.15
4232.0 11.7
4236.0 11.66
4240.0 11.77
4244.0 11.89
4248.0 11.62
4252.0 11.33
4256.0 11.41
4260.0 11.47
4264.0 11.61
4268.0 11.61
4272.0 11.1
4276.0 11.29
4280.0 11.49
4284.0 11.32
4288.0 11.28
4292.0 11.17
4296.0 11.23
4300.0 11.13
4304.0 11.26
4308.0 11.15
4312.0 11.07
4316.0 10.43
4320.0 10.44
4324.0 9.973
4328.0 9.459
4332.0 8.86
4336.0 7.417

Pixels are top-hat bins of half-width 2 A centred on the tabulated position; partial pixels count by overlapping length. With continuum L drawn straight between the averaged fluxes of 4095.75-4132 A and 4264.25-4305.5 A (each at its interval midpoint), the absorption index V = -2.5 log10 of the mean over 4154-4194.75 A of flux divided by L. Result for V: -0.18 mag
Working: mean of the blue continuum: 9.33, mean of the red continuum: 11.3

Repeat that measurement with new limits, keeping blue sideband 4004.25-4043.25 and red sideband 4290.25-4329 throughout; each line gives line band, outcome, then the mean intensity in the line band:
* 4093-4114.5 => 0.452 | 7.87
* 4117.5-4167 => 0.014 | 11.6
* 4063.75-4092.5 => 0.081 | 11.2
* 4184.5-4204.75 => -0.030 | 11.7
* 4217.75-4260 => -0.043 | 11.6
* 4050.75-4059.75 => -0.008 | 12.3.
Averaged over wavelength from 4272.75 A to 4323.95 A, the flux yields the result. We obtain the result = 11.1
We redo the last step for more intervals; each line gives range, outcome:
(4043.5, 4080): 11.9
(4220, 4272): 11.6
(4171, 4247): 11.8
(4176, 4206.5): 11.8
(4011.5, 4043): 12.4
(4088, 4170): 10.5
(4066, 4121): 9.8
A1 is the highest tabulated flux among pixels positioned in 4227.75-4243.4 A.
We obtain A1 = 11.77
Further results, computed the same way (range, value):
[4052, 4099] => 12.34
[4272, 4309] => 11.49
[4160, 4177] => 12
